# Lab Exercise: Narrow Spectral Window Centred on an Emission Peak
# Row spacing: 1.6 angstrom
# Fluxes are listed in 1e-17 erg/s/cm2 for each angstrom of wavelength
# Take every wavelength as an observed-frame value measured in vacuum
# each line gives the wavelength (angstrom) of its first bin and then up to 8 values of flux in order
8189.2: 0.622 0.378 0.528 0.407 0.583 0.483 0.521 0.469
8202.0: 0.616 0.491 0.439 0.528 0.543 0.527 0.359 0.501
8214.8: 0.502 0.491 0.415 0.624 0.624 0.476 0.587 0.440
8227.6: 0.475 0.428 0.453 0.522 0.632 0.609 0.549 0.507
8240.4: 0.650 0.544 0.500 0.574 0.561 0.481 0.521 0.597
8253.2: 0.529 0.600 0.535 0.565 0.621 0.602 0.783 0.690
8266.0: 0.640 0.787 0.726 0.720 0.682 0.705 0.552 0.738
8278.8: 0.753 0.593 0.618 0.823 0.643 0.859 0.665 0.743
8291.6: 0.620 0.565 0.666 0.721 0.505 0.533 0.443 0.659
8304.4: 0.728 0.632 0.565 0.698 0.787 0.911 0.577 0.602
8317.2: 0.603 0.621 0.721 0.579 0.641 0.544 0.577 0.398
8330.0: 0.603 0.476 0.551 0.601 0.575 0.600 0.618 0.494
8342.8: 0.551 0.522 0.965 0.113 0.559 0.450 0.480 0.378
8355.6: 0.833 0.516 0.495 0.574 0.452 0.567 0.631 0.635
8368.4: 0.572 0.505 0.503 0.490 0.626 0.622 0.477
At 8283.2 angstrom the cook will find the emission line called Mg II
